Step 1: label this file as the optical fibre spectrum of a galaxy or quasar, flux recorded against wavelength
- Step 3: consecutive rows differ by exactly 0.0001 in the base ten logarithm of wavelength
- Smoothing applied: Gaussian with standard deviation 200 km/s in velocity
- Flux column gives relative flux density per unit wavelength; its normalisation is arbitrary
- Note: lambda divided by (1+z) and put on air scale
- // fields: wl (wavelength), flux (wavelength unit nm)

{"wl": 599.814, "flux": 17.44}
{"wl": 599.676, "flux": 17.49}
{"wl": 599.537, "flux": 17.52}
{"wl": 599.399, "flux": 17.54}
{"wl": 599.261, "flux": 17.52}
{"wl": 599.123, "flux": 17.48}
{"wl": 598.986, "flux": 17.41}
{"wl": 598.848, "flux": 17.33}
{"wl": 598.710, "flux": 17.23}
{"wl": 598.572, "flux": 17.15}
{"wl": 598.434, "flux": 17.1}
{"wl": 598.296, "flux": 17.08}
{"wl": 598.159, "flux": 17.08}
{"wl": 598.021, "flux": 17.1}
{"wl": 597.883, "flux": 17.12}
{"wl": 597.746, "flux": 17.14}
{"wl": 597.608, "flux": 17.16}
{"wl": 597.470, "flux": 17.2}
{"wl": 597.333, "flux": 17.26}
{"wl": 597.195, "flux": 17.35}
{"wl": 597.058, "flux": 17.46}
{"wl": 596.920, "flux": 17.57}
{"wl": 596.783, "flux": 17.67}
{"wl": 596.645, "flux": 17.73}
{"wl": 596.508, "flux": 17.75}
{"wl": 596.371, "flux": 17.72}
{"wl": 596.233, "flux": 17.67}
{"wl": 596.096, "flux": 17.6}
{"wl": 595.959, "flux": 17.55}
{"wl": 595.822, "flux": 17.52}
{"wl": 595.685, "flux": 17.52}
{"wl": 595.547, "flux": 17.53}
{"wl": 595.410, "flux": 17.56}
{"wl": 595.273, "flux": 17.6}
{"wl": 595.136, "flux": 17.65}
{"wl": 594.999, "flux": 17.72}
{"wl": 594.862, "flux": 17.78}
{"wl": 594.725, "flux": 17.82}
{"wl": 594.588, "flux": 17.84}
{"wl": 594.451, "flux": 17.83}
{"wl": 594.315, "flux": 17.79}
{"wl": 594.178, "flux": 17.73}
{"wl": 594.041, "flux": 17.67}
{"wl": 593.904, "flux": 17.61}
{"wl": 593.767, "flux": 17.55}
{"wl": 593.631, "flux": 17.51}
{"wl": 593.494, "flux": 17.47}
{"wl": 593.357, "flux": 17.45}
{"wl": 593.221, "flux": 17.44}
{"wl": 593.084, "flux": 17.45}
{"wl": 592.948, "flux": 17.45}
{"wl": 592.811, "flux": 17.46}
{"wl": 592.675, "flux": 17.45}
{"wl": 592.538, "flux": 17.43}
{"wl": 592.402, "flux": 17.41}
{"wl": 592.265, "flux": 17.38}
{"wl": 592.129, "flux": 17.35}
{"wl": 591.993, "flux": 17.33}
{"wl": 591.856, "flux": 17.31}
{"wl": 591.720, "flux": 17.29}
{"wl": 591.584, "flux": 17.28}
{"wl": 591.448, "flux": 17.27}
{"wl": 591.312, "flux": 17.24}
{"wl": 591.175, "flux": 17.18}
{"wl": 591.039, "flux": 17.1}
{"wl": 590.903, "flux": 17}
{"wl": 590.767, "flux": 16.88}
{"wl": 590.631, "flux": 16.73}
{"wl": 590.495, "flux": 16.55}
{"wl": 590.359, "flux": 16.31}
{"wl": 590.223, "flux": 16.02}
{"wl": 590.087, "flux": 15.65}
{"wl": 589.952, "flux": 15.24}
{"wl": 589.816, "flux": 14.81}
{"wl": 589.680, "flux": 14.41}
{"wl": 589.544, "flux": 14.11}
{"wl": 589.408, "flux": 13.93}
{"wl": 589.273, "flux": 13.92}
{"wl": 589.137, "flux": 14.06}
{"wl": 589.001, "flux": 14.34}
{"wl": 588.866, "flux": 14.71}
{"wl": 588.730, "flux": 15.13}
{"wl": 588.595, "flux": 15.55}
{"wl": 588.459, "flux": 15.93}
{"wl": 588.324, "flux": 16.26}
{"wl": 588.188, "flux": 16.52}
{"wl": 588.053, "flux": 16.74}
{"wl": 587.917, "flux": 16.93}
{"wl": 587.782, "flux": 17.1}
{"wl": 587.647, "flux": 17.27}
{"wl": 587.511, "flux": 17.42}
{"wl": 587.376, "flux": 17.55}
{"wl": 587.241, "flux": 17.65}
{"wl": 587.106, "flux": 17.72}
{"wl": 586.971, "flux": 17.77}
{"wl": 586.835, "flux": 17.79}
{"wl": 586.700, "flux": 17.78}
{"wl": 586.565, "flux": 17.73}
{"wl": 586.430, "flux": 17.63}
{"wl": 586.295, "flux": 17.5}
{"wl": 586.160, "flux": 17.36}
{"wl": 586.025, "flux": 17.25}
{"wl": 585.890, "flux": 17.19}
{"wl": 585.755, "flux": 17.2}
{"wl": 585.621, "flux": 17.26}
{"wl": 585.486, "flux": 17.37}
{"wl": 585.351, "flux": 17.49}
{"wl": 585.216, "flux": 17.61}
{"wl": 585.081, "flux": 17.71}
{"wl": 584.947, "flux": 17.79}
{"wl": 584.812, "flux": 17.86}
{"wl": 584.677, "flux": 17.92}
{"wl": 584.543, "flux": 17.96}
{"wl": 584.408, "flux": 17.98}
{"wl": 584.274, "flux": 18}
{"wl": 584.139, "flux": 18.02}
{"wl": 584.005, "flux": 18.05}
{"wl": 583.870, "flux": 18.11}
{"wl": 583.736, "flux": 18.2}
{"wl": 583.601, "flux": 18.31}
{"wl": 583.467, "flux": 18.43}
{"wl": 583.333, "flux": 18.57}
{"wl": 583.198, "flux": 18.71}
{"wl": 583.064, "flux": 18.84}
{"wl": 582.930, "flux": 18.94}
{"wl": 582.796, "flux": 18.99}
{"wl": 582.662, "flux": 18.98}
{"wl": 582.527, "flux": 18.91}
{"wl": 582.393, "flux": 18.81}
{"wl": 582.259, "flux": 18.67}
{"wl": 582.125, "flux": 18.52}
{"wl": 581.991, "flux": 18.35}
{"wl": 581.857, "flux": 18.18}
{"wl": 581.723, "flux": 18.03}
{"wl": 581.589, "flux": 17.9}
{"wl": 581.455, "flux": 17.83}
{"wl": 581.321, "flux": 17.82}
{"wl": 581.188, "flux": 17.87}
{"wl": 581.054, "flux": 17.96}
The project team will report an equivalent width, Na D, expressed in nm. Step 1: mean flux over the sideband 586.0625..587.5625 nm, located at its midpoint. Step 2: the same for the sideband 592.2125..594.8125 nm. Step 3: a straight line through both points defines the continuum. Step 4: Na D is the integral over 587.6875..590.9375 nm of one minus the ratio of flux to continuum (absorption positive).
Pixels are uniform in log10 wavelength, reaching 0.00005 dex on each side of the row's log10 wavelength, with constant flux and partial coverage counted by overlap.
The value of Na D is 0.37 nm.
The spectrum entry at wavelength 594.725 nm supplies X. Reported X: 17.82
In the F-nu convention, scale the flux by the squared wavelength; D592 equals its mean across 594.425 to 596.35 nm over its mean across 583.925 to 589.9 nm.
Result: 1.08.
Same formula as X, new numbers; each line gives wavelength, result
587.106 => 17.72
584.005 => 18.05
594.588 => 17.84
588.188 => 16.52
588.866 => 14.71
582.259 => 18.67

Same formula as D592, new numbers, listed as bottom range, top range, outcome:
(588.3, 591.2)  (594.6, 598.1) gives 1.15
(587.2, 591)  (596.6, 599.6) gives 1.12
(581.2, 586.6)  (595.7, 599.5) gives 1.01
